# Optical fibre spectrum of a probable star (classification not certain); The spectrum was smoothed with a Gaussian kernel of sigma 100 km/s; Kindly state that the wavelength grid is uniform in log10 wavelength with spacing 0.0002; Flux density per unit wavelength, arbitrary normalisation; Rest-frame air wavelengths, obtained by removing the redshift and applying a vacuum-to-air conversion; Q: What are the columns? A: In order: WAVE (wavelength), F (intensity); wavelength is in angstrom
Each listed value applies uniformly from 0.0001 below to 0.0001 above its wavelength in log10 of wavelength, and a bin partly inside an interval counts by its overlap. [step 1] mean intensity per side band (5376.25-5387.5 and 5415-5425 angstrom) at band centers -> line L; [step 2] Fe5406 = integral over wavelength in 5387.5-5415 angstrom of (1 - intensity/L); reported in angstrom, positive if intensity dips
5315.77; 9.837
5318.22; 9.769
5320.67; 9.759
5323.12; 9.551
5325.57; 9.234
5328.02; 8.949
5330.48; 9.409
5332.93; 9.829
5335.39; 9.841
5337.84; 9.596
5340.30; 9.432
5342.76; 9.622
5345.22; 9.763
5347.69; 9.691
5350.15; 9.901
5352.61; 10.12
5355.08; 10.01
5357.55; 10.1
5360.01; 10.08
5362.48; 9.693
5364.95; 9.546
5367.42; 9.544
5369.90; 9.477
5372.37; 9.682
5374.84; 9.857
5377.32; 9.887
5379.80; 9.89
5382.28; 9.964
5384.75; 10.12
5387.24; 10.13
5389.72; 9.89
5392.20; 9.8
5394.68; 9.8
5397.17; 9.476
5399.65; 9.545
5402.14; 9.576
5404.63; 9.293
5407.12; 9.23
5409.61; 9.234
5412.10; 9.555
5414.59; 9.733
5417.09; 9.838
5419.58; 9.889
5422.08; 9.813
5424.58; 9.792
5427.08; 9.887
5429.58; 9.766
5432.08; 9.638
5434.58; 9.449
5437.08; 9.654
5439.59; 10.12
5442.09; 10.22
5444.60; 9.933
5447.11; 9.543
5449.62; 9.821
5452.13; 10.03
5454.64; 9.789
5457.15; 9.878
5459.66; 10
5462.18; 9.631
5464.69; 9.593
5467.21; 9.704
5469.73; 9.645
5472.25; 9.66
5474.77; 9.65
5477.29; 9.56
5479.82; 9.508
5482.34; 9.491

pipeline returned 0.9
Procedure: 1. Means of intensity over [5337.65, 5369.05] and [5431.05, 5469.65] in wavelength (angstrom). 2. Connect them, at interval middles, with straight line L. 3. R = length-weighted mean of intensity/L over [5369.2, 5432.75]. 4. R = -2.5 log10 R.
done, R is 0.01 mag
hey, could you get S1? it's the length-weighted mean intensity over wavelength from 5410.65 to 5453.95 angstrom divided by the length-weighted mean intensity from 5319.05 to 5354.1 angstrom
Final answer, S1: 1.02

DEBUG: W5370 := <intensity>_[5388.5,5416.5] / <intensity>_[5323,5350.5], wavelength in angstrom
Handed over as 1.00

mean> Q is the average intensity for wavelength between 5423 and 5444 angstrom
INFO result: 9.82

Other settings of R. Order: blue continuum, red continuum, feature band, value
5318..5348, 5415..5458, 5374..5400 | -0.018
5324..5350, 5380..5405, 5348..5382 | -0.018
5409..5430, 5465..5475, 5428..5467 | -0.013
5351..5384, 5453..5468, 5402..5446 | 0.011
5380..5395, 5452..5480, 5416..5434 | 0.006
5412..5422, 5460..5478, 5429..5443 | -0.008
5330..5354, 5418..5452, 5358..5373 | 0.007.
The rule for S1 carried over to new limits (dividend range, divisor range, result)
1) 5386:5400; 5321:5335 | 1.04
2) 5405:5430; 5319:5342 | 1.01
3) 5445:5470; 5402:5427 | 1.02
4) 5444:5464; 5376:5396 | 0.99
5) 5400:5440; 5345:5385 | 0.98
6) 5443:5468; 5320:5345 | 1.03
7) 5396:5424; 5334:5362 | 0.97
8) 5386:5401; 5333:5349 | 1.01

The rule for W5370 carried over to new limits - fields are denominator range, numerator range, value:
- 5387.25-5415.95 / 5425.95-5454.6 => 1.02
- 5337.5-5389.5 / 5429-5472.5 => 1.00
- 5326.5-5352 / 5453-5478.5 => 1.01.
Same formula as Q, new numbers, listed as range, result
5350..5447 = 9.77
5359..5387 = 9.8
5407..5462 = 9.77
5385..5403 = 9.77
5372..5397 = 9.89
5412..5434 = 9.77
